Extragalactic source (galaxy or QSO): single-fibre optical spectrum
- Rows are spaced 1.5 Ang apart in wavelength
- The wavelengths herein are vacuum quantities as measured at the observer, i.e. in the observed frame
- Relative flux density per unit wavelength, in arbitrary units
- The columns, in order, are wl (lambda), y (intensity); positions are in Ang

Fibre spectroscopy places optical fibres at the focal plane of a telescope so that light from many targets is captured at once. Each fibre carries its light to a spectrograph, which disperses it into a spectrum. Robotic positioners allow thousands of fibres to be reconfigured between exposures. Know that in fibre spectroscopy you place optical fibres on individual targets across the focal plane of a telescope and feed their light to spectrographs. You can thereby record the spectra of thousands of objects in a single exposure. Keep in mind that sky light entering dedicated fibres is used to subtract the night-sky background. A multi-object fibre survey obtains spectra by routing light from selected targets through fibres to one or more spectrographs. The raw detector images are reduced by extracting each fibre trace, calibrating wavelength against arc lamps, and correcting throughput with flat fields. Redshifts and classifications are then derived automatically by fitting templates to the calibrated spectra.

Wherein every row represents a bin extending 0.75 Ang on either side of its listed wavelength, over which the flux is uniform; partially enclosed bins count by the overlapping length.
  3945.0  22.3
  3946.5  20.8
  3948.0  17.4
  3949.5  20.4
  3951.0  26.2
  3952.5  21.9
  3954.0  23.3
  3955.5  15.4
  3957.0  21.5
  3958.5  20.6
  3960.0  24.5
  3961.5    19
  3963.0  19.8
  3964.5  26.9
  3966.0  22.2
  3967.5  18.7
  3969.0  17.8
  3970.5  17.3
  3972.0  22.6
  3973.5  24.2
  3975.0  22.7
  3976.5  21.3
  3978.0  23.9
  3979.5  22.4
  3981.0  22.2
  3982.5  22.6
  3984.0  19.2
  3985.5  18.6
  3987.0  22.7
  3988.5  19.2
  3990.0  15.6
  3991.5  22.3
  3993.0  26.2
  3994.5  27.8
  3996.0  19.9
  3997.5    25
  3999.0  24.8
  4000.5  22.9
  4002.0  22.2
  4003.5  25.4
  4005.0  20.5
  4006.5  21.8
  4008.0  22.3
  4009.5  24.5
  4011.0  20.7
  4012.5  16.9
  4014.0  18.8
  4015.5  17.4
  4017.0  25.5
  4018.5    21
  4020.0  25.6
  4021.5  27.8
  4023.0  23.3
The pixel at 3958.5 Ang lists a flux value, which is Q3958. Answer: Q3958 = 20.6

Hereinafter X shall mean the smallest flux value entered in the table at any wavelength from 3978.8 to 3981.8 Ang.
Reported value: 22.2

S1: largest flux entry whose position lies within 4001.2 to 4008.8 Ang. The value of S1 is 25.4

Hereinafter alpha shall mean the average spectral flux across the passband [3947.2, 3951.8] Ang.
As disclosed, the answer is 21.3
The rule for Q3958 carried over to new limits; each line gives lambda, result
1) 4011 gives 20.7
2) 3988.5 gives 19.2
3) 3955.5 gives 15.4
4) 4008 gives 22.3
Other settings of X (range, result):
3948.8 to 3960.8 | 15.4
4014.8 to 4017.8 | 17.4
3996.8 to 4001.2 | 22.9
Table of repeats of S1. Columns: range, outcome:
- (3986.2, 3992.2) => 22.7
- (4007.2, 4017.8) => 25.5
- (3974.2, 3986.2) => 23.9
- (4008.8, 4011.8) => 24.5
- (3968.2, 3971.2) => 17.8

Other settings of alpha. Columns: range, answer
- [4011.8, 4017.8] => 19.7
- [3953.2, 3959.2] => 20.2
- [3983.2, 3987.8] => 20.2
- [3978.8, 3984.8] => 21.6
